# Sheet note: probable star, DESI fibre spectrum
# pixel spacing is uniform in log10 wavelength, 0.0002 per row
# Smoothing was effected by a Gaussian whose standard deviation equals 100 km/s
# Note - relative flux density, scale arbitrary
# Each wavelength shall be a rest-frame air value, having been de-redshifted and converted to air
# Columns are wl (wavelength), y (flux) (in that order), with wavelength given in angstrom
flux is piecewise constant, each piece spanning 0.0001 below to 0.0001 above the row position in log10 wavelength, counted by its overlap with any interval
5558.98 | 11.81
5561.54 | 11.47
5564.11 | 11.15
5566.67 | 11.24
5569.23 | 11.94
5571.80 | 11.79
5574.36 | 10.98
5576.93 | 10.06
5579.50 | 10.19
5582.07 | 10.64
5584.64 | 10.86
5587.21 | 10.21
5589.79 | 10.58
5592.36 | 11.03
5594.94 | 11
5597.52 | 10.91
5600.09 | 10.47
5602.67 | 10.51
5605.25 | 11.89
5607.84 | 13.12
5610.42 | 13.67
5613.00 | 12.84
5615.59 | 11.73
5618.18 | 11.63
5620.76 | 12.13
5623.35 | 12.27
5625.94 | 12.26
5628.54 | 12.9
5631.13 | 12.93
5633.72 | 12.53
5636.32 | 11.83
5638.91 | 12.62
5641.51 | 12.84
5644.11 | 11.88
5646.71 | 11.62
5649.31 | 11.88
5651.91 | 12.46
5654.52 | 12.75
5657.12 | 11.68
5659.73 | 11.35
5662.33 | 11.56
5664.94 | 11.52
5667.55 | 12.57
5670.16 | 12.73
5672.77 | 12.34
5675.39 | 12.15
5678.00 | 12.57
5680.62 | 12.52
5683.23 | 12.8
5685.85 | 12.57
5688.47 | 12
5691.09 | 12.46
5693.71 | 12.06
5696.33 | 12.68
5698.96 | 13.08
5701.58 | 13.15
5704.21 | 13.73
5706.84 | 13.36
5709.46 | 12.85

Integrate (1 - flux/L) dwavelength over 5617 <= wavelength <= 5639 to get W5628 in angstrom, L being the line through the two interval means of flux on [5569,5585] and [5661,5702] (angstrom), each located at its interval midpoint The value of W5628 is -1.4 angstrom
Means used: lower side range 10.9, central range 12.3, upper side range 12.4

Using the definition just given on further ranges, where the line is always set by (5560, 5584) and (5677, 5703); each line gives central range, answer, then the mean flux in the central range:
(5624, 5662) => -0.82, 12.2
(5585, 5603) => 1.03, 10.7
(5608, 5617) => -0.93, 12.8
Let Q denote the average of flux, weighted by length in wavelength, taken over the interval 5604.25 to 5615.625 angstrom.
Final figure 12.8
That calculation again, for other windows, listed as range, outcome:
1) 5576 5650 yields 11.7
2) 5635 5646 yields 12.3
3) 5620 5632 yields 12.5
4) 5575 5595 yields 10.6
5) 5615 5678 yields 12.2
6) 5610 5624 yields 12.3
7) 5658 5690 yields 12.2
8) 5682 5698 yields 12.4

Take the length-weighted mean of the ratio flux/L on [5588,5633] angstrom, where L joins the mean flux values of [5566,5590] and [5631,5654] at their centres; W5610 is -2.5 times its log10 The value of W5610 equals -0.03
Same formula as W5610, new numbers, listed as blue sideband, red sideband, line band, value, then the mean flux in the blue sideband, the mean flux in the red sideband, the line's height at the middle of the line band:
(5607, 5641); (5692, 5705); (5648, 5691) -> 0.04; 12.5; 12.9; 12.7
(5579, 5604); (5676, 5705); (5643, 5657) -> -0.02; 10.7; 12.7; 11.8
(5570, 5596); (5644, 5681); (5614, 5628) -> -0.06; 10.8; 12.1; 11.4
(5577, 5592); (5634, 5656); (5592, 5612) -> -0.06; 10.5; 12.2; 11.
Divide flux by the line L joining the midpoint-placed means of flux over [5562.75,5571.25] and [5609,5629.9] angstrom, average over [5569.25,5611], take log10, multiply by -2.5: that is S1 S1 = 0.075 mag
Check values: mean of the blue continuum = 11.5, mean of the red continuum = 12.4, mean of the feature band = 11.1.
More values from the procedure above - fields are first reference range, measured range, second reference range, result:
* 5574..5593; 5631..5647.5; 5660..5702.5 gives -0.065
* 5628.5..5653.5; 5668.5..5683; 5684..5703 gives 0.000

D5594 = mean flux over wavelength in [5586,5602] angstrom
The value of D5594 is 10.7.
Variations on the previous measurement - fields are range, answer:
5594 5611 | 11.6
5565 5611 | 11.1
